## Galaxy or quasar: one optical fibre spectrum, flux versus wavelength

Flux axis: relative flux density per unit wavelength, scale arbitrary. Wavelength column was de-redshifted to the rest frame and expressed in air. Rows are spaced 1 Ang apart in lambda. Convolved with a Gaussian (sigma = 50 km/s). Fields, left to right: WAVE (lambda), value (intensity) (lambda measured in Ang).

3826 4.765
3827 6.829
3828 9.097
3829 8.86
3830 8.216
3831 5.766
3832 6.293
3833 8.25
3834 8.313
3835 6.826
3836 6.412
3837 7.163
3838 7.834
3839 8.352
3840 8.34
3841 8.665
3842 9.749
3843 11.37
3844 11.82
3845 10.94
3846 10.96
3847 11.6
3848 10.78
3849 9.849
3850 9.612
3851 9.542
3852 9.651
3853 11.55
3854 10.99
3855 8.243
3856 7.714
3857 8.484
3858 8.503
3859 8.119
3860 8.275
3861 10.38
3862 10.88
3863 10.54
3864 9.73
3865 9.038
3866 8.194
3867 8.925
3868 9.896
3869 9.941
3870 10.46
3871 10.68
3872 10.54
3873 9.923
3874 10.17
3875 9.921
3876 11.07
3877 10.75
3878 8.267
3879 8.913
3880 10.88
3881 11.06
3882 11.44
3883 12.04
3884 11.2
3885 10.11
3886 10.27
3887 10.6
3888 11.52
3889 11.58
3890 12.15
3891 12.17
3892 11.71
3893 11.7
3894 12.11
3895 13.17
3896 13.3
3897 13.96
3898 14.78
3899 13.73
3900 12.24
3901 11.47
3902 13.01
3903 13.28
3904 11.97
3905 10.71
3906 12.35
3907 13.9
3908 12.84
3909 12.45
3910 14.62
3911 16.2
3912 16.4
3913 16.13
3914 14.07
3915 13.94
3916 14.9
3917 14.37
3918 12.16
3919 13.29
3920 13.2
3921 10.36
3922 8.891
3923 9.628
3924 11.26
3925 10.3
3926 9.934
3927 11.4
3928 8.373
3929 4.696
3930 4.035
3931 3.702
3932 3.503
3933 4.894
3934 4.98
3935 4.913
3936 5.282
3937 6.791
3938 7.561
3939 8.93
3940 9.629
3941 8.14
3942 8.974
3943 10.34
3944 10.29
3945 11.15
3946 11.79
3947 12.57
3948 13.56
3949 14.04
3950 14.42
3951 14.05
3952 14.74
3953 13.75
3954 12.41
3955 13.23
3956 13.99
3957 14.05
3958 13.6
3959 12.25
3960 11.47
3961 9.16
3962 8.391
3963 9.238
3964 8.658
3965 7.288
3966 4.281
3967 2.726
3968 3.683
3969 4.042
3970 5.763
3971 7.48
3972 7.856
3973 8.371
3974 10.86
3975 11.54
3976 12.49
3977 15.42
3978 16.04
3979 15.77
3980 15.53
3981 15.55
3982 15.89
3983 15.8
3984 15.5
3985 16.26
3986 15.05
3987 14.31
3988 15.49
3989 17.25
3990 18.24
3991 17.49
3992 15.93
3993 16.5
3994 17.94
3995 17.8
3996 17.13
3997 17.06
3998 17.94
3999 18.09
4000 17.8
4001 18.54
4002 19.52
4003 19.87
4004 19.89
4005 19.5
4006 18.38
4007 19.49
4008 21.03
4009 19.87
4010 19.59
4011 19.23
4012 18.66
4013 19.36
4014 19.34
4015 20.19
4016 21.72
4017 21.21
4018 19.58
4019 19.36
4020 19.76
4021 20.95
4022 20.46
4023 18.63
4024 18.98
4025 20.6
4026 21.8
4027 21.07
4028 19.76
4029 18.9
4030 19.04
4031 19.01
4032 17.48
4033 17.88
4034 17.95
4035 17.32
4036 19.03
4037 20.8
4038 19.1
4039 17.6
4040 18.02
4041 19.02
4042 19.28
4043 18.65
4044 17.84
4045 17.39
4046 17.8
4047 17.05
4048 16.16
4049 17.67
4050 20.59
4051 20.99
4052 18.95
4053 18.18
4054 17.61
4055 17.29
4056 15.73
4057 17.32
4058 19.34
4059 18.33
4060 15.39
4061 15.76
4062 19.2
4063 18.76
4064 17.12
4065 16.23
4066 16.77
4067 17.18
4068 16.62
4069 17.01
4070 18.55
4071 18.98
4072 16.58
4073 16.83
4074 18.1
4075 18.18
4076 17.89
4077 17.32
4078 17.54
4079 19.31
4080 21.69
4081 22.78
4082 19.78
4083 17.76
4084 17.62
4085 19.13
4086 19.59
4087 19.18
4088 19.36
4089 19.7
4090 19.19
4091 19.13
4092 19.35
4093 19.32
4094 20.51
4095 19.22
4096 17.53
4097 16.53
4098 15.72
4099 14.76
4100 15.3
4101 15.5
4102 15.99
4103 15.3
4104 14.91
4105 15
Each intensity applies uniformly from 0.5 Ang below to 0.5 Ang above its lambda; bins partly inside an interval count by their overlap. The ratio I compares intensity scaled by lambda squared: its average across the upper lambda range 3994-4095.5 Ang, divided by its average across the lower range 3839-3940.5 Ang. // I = 1.9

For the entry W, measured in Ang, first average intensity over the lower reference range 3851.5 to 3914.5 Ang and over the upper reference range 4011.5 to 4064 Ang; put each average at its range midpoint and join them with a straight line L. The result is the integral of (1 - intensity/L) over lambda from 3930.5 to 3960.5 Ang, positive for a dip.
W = 8.6 Ang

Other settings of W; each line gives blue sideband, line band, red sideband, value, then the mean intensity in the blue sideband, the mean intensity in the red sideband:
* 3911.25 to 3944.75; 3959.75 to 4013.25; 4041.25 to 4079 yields -4.1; 9.62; 17.8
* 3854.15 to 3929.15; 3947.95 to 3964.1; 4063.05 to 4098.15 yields 1.4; 11.3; 18.4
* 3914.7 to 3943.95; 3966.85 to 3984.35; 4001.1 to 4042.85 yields 3.8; 8.9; 19.5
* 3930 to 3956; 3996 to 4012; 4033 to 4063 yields -4.8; 9.72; 18.1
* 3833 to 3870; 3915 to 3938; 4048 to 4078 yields 6.5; 9.37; 17.7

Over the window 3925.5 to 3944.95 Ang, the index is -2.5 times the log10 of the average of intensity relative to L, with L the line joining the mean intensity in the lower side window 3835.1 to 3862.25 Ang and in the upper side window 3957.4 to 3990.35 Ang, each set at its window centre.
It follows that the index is 0.439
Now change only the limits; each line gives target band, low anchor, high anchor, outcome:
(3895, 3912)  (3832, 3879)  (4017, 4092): -0.14 mag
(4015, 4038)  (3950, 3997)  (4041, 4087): -0.23 mag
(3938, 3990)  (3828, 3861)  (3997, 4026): 0.38 mag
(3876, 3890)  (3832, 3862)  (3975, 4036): 0.05 mag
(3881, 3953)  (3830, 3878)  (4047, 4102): 0.05 mag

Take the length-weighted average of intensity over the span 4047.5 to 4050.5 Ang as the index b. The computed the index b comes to 18.1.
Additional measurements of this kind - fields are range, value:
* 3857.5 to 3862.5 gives 9.23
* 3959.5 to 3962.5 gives 9.67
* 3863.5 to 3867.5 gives 8.97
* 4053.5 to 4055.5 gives 17.4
